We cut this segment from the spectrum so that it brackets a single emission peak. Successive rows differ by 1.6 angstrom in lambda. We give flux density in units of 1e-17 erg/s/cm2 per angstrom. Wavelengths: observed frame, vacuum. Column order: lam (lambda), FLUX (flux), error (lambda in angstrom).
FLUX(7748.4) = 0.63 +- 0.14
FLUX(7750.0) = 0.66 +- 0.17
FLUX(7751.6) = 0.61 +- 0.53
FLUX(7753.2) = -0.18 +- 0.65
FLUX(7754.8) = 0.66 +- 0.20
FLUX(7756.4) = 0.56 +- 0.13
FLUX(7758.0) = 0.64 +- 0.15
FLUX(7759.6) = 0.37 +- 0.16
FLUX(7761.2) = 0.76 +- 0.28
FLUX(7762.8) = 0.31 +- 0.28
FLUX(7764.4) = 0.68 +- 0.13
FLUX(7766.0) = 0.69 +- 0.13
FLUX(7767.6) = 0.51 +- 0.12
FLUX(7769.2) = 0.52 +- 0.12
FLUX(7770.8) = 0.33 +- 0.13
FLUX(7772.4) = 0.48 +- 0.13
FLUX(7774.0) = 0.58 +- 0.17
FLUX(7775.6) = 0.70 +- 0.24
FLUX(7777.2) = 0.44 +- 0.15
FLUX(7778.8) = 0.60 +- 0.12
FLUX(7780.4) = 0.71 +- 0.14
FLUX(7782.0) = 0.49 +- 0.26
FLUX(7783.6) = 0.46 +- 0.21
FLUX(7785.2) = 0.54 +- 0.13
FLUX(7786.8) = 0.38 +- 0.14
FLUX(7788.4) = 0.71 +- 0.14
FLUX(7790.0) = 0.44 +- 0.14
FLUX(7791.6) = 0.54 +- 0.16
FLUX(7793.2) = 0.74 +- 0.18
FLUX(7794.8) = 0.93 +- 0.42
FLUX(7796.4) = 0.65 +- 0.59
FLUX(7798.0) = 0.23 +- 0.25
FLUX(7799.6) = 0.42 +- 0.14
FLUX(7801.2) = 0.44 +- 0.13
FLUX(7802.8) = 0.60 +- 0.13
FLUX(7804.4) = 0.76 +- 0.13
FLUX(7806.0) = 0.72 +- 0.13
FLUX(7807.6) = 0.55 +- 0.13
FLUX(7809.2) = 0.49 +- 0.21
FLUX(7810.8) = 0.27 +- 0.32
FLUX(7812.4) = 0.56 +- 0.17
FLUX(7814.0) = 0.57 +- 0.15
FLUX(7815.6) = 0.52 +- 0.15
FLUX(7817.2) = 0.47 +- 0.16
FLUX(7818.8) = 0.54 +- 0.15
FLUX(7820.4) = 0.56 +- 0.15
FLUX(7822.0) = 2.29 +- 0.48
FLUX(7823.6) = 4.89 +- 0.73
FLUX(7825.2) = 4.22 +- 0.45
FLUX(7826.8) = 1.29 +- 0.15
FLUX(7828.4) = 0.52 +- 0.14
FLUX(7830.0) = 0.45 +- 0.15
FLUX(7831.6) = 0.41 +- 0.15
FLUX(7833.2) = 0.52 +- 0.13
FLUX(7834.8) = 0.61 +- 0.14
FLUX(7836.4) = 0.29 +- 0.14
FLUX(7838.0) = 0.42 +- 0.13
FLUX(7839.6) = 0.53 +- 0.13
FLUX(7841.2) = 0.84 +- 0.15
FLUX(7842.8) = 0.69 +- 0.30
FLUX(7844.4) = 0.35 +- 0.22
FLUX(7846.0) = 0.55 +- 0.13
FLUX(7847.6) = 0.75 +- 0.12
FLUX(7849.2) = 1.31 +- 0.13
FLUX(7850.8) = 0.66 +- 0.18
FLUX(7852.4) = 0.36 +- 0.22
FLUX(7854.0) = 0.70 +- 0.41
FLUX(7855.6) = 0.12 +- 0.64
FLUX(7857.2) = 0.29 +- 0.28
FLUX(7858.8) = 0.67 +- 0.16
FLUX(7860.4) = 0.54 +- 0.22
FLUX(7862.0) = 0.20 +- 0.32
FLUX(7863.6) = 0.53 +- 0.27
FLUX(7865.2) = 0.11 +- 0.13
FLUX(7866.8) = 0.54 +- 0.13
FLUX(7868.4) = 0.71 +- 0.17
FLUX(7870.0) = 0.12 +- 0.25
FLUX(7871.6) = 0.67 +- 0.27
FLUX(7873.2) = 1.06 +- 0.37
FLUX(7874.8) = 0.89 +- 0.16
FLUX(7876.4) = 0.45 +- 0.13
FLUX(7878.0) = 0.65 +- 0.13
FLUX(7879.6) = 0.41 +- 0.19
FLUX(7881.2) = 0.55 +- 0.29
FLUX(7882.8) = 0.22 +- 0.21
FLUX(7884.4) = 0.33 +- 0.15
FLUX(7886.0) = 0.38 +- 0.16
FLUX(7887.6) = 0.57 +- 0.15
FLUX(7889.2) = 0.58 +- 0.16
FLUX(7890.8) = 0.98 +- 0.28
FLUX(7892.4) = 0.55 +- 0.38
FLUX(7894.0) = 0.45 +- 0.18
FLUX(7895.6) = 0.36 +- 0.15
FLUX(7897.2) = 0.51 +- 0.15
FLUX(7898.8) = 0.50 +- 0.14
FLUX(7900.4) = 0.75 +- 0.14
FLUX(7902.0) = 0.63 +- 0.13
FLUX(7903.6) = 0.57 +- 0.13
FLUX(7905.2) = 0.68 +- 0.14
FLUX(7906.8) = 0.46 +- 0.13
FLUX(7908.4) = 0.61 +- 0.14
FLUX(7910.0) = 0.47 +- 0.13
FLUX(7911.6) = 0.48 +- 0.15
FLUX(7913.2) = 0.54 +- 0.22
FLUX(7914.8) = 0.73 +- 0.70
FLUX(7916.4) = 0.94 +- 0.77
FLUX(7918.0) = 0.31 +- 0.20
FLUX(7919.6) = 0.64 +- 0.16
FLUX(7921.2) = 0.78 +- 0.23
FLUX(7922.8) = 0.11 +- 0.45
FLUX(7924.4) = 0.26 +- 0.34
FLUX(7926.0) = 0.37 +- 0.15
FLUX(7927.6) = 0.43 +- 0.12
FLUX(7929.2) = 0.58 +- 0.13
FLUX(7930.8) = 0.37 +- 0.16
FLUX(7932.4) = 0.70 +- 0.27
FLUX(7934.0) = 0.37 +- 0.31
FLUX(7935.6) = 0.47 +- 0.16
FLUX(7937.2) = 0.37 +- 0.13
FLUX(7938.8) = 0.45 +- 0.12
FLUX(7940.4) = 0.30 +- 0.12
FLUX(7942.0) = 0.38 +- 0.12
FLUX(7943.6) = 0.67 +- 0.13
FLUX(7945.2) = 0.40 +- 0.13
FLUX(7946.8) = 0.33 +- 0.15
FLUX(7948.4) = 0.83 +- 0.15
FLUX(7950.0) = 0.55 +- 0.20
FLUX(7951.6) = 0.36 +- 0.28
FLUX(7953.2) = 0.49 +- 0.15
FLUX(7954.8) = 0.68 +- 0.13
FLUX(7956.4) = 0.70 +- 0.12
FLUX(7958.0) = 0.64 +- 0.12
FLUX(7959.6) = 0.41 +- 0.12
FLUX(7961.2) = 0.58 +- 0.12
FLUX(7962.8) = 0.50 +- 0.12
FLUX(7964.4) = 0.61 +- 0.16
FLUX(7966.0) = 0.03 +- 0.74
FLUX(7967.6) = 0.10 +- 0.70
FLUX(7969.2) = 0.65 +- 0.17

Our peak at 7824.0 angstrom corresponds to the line H-alpha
